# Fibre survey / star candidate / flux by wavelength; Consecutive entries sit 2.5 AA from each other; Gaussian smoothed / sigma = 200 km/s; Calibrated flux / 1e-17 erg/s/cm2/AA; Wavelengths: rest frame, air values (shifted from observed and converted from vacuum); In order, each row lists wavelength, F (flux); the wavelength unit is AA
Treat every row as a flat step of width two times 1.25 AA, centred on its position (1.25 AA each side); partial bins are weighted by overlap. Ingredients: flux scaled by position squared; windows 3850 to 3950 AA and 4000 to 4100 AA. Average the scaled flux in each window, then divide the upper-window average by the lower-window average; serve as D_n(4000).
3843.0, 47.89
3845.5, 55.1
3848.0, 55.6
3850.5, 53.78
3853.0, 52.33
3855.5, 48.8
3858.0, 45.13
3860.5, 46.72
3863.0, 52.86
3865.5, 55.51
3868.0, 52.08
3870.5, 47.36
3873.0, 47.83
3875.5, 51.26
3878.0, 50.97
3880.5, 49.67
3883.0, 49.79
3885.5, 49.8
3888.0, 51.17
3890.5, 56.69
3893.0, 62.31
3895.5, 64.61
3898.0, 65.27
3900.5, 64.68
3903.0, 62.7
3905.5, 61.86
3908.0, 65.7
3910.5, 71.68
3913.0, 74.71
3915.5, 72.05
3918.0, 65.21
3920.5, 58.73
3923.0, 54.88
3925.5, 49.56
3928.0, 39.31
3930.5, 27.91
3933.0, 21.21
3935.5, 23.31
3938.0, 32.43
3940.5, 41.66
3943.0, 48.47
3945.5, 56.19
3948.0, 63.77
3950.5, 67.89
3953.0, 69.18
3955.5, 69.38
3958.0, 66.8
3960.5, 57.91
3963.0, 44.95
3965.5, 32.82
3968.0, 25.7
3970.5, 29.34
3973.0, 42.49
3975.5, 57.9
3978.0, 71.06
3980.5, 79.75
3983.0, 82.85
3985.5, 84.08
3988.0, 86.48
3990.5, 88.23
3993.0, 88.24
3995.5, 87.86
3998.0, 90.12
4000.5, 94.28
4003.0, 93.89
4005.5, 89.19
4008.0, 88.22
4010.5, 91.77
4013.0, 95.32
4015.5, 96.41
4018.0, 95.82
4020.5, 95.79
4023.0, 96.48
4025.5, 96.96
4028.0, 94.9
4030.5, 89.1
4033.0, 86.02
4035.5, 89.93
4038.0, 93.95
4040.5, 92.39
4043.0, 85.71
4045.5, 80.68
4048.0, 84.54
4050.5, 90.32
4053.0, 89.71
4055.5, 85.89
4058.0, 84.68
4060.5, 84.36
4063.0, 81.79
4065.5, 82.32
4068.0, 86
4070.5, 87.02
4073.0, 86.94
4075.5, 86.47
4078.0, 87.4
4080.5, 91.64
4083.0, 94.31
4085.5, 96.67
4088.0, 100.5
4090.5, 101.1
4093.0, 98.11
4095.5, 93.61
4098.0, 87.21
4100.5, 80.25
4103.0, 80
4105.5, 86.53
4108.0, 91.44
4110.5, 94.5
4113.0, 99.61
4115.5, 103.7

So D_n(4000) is 1.85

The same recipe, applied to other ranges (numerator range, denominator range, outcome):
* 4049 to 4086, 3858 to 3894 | 1.87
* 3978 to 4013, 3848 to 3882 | 1.86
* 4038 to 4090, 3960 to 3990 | 1.57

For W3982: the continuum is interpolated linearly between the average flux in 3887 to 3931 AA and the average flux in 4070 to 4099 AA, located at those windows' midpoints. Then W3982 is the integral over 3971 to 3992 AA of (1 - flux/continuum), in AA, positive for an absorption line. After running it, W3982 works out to 0.31 AA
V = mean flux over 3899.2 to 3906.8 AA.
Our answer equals 63.1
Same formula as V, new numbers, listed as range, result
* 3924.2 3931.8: 38.9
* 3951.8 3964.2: 61.7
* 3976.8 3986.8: 79.5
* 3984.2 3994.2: 86.7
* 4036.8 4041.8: 93.1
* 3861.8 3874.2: 51.1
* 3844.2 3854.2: 54.2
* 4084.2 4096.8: 97.9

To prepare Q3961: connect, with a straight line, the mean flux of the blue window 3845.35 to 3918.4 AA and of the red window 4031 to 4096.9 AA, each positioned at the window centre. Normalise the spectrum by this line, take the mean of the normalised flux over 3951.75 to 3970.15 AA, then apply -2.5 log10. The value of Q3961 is 0.35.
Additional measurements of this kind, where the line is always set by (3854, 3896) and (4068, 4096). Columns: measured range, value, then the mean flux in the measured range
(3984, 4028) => -0.18 mag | 91.8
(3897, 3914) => -0.15 mag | 66.6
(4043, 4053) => 0.00 mag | 85.8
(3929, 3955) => 0.39 mag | 45.8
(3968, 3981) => 0.35 mag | 51.8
